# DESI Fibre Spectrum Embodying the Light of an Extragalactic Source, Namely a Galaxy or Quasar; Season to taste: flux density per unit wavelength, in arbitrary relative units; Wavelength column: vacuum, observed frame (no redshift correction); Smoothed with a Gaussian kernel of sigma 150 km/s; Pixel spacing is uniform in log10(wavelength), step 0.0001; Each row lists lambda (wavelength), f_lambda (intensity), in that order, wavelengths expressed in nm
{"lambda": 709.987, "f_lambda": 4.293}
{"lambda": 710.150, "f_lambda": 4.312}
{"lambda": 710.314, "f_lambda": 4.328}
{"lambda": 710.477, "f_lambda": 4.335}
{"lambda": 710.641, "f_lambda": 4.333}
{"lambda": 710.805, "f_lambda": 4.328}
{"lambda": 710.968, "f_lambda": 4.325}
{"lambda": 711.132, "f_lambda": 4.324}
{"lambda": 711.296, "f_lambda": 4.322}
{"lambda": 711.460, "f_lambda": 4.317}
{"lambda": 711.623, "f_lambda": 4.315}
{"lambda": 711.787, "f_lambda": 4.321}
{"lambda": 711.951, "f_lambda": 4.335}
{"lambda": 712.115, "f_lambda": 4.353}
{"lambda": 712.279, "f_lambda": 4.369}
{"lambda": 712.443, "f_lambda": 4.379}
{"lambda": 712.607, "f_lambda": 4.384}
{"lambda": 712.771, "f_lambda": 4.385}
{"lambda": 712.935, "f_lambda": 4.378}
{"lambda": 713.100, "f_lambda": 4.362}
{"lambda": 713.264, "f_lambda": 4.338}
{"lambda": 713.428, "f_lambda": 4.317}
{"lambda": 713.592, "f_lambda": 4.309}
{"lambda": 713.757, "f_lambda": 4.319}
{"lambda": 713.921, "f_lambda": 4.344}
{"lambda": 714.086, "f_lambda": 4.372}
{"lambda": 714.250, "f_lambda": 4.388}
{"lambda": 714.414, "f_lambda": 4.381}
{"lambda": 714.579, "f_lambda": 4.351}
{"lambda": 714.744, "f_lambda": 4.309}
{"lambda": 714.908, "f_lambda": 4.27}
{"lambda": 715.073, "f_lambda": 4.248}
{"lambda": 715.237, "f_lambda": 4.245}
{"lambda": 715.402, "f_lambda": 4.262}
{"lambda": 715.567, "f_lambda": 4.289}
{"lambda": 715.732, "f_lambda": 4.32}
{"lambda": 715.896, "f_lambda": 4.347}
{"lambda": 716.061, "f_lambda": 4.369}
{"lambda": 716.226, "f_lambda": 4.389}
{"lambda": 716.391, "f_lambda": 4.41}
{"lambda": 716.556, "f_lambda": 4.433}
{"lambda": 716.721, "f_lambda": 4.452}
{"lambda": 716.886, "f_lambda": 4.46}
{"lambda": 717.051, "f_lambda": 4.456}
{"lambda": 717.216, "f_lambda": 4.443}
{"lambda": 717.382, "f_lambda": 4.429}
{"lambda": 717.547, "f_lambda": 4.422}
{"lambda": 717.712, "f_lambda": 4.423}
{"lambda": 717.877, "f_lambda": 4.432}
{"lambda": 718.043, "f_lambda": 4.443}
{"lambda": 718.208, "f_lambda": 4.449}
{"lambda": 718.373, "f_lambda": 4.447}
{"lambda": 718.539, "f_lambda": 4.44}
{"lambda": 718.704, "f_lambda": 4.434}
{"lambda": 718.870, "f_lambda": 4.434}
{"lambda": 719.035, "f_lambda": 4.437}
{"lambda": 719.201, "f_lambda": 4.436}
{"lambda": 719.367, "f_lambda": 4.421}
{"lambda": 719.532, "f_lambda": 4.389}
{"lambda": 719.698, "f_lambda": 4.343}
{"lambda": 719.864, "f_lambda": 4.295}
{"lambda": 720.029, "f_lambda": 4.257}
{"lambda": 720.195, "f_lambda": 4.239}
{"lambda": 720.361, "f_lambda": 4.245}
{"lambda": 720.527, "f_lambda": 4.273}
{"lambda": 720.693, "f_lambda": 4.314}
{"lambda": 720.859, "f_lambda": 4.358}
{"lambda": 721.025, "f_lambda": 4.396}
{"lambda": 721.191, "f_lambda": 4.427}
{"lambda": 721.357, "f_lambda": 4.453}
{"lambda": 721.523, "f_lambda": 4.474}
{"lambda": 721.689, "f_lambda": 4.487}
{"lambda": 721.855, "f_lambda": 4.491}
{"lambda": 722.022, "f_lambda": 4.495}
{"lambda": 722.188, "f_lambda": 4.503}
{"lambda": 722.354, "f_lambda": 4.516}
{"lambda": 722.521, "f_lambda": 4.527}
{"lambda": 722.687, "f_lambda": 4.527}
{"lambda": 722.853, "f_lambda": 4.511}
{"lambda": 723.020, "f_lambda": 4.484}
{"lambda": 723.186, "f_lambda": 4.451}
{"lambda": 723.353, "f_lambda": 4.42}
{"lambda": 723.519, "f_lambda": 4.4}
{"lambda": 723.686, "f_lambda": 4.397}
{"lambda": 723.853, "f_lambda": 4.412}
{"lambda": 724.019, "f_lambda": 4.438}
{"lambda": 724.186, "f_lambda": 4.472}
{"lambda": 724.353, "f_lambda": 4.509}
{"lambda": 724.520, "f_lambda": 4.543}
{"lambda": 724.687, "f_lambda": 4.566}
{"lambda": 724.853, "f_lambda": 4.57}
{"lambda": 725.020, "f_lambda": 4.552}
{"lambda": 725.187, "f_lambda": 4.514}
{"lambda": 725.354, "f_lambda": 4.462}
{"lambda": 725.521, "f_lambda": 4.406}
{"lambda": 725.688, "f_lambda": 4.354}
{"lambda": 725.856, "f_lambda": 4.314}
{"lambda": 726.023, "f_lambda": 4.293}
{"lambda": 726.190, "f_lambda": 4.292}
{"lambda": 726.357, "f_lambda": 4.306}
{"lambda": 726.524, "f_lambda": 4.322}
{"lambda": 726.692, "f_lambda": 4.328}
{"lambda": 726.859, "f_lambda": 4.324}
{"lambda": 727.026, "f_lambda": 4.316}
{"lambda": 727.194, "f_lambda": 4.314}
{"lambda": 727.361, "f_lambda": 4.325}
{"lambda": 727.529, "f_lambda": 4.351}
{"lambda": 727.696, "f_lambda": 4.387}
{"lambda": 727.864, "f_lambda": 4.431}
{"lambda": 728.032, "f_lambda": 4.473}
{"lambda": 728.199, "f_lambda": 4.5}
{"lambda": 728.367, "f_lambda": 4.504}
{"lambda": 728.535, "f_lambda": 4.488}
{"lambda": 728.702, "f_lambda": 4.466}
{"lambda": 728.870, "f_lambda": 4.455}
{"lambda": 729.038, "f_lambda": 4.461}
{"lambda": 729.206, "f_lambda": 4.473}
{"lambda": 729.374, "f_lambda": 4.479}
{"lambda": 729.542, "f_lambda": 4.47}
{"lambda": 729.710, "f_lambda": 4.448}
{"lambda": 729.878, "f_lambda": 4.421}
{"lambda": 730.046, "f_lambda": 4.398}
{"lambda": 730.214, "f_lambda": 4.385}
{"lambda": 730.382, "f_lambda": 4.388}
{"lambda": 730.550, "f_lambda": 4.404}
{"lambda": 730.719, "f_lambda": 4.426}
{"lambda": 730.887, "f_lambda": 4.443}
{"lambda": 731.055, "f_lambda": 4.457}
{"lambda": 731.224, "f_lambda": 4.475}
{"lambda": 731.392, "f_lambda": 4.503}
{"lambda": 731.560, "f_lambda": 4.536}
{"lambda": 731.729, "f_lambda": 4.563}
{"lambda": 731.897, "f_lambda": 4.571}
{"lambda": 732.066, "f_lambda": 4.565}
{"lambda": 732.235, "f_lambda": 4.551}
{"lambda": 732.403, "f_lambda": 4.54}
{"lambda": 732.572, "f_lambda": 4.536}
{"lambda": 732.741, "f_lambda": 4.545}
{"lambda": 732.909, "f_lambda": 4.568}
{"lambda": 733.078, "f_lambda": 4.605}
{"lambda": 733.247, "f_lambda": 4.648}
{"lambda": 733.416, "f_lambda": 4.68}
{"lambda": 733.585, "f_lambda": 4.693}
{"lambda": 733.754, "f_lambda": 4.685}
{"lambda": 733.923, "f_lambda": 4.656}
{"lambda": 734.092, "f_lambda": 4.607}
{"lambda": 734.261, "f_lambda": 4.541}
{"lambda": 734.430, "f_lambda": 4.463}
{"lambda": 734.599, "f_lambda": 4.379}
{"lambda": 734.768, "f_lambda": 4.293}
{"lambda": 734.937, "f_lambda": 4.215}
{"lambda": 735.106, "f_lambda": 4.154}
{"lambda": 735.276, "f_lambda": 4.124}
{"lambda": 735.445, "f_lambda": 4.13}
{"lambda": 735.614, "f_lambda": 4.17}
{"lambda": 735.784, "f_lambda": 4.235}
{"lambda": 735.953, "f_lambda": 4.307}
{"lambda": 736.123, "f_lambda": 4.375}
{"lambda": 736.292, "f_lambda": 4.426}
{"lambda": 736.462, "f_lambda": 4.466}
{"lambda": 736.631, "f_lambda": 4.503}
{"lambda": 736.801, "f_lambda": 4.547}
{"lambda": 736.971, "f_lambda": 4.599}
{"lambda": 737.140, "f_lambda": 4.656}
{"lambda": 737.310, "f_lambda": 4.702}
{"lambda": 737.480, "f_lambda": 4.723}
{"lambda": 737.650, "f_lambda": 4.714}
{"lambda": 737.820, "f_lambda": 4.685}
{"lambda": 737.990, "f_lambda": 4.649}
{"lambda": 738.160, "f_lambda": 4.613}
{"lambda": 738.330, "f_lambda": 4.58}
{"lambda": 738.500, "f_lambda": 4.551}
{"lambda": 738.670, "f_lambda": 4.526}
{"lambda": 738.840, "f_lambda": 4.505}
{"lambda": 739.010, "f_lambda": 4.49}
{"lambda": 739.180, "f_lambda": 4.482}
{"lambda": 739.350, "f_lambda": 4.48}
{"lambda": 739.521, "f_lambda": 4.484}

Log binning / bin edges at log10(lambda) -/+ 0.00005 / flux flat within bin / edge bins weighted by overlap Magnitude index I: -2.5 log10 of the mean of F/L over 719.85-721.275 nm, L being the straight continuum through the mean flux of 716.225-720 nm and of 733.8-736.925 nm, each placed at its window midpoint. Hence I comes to 0.03 mag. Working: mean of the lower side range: 4.42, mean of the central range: 4.31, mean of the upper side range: 4.37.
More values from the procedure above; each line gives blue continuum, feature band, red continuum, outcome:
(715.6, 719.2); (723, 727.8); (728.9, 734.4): 0.02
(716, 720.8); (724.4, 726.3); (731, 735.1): 0.00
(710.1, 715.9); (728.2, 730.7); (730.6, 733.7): 0.02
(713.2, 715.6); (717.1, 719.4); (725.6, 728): -0.03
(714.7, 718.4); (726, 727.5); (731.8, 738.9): 0.03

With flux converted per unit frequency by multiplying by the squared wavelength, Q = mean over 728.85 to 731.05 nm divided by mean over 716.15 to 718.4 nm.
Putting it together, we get 1.0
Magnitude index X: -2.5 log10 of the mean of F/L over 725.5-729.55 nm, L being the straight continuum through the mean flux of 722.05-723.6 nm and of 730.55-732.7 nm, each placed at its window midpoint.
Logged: 0.03 mag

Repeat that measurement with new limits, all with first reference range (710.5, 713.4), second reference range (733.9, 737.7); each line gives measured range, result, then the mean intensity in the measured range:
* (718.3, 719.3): -0.02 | 4.43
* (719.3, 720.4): 0.01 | 4.32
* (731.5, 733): -0.03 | 4.55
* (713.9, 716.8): 0.00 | 4.34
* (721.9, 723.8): -0.02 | 4.47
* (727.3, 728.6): -0.01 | 4.43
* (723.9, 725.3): -0.03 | 4.52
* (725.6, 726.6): 0.02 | 4.31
